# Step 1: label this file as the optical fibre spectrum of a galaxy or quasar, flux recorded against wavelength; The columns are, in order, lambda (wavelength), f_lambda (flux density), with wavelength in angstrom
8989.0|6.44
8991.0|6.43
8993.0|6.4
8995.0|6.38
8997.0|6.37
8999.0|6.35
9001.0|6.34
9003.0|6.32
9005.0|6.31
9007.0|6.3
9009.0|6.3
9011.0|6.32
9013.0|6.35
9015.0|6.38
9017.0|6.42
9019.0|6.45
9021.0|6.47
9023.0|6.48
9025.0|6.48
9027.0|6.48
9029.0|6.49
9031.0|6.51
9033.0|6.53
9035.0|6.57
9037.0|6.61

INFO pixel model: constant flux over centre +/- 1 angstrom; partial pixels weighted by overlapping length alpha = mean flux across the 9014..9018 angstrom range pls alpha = 6.4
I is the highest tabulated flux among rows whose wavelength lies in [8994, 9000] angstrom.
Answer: 6.38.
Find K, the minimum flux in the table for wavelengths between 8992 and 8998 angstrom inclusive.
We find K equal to 6.37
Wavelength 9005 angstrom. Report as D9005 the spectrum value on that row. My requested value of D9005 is 6.31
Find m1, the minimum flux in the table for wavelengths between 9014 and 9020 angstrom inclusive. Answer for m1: 6.38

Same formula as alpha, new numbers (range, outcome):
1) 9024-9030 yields 6.48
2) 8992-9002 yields 6.37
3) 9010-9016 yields 6.35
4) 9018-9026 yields 6.47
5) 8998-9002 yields 6.34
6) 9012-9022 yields 6.41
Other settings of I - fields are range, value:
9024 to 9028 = 6.48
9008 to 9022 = 6.47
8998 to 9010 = 6.35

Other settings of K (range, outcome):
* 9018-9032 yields 6.45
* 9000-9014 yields 6.3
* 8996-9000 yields 6.35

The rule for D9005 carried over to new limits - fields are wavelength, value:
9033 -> 6.53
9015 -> 6.38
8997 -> 6.37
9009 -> 6.3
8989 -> 6.44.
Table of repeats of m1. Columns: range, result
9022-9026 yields 6.48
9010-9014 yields 6.32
